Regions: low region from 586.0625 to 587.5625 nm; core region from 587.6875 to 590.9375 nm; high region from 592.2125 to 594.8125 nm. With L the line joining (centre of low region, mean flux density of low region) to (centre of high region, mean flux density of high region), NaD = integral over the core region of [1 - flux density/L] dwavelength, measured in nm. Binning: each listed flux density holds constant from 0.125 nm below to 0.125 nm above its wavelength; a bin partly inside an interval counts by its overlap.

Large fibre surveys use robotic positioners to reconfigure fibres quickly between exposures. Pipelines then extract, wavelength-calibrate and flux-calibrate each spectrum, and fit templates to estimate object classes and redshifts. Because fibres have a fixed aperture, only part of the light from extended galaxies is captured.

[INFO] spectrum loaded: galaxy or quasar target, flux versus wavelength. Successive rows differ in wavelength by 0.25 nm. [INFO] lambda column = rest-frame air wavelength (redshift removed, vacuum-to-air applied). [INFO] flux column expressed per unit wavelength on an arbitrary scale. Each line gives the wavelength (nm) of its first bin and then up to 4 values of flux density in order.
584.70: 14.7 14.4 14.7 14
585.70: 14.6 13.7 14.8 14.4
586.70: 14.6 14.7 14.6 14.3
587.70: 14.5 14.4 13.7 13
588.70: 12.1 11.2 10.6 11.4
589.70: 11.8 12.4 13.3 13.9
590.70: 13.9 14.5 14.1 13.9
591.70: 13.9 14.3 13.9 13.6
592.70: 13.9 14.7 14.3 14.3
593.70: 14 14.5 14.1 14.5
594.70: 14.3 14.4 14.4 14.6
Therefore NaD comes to 0.37 nm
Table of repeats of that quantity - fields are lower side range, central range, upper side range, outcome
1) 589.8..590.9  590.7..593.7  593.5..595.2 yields -0.06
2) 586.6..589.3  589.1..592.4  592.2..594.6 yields 0.14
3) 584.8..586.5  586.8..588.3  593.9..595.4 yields 0.00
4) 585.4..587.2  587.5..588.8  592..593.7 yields 0.07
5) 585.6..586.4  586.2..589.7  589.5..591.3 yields 0.15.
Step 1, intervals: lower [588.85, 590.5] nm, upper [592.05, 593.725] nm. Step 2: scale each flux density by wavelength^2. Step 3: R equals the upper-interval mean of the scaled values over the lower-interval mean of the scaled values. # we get 1.19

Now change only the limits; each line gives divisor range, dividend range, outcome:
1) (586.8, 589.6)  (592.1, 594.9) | 1.10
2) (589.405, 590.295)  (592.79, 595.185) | 1.19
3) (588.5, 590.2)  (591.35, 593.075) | 1.20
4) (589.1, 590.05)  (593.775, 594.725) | 1.26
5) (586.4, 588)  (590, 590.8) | 0.95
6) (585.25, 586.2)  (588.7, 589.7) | 0.80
